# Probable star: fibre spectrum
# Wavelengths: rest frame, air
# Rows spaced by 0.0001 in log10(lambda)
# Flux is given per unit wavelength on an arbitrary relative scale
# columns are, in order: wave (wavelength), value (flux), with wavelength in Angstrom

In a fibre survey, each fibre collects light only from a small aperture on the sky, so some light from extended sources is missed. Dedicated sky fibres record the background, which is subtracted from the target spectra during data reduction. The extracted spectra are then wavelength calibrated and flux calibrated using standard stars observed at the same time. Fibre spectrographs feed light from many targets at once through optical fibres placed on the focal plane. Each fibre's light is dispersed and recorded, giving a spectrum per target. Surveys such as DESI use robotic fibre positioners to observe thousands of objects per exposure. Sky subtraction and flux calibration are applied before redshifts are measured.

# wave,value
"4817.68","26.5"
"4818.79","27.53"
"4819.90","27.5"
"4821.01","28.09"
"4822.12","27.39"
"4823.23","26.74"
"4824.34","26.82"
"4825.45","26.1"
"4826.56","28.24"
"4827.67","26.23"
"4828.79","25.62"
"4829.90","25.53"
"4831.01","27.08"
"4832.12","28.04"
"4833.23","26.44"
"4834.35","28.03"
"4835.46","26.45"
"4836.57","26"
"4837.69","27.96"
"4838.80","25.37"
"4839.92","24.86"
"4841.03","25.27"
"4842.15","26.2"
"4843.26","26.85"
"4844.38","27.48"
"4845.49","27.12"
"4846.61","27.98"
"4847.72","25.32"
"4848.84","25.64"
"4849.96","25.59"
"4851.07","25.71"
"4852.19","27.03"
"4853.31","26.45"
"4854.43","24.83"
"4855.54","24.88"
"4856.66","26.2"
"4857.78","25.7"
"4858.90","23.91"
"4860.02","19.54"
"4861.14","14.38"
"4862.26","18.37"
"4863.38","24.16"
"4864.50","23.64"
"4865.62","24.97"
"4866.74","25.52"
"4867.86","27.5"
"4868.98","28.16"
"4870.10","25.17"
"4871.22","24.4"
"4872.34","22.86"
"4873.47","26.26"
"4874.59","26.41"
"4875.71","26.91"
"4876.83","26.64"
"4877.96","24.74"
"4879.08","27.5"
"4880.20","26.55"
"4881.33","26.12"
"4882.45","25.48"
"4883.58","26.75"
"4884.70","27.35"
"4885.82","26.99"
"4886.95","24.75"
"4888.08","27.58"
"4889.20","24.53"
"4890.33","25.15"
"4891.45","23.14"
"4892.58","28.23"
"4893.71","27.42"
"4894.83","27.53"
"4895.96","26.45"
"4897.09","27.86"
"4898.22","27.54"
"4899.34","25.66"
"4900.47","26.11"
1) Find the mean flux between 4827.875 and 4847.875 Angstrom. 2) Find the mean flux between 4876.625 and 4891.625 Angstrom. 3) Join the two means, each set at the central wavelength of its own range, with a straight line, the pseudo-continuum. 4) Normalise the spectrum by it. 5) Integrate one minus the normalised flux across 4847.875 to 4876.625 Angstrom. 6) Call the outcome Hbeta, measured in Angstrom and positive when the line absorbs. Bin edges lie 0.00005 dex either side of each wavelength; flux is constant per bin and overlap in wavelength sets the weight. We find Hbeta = 1.82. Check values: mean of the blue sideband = 26.6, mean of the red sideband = 26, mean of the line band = 24.6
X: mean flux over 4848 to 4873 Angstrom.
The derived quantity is 24.3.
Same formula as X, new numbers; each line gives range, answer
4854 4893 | 25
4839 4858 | 26.1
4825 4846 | 26.6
